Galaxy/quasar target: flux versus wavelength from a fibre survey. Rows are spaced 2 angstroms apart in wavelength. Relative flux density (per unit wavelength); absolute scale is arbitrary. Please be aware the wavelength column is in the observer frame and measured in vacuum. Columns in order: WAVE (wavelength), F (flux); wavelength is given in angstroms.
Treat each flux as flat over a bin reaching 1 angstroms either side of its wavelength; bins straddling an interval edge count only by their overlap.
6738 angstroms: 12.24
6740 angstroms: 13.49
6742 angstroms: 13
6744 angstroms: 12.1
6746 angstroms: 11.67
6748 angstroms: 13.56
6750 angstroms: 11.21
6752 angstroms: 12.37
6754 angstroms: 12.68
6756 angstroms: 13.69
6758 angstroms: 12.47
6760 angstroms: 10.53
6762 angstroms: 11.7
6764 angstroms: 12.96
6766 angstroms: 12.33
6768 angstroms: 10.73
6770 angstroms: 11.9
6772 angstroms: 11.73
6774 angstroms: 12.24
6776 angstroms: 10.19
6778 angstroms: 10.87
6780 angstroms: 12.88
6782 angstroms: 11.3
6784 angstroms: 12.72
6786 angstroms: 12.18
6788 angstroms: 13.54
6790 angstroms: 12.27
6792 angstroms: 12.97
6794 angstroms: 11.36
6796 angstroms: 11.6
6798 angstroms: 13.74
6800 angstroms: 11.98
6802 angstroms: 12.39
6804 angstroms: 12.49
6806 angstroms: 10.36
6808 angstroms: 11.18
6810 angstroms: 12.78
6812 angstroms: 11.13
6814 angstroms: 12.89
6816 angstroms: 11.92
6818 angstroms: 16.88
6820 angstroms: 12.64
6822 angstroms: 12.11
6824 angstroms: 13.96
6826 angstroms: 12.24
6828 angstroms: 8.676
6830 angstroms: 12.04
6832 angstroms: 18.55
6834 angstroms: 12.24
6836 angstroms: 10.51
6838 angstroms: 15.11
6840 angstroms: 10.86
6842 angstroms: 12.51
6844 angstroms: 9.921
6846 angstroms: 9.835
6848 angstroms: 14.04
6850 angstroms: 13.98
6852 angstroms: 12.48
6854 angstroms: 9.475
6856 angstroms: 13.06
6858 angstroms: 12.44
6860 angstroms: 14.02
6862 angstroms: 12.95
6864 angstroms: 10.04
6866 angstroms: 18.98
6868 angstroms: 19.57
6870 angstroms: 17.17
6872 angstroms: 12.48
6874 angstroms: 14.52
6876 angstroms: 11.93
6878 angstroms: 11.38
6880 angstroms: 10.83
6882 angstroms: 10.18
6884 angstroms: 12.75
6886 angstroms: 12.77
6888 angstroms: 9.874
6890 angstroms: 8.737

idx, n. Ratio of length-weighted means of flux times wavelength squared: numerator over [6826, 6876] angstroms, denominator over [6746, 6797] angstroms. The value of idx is 1.11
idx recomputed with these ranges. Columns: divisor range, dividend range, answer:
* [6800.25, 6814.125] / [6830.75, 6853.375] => 1.08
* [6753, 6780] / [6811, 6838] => 1.10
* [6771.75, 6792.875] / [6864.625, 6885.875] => 1.18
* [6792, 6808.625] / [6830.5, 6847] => 1.05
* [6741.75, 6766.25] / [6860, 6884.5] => 1.14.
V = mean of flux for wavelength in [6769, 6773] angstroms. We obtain 11.8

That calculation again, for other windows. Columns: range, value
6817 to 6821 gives 14.8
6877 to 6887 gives 11.6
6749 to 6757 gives 12.5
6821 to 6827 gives 12.8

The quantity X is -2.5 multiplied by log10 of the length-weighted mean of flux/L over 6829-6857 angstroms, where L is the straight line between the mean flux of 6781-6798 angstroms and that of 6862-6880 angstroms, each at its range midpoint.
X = 0.09 mag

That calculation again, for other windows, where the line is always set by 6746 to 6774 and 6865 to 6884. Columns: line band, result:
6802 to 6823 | 0.05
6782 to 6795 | 0.02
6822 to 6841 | 0.06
